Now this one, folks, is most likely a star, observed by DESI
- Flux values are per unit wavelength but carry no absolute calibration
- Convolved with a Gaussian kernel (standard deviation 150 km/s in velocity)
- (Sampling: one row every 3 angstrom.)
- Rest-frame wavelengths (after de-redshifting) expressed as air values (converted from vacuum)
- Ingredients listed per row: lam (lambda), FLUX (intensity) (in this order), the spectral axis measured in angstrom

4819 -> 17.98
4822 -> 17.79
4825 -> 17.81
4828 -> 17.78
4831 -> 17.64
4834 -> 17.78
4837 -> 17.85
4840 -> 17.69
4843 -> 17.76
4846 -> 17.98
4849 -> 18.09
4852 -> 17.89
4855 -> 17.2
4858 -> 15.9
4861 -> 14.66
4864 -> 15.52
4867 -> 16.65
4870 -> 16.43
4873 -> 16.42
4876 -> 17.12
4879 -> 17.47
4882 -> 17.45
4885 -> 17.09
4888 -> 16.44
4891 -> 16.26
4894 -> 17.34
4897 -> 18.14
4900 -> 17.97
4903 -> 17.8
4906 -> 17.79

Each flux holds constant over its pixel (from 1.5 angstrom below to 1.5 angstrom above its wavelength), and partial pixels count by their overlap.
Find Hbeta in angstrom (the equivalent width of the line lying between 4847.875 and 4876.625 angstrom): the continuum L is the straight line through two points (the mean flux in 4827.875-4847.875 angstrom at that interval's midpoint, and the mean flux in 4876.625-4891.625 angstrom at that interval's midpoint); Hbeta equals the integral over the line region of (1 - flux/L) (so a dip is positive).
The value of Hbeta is 1.4 angstrom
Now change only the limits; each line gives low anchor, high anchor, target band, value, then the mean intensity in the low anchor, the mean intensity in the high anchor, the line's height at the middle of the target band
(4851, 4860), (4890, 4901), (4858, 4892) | 1.3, 16.8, 17.5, 17.1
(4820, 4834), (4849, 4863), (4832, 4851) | -0.8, 17.8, 16.6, 17.2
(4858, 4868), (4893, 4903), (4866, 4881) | -0.5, 15.6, 17.8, 16.3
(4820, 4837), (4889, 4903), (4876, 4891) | 0.4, 17.8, 17.4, 17.5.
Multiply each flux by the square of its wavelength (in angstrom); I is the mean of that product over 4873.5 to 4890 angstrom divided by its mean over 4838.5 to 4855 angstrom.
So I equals 0.97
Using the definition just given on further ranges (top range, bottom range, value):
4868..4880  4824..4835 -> 0.97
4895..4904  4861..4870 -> 1.14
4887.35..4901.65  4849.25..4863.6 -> 1.06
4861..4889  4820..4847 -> 0.95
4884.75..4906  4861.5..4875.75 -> 1.08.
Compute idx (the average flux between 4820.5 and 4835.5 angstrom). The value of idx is 17.8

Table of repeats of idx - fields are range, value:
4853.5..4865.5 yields 15.8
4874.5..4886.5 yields 17.3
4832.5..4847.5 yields 17.8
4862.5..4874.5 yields 16.3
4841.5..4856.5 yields 17.8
